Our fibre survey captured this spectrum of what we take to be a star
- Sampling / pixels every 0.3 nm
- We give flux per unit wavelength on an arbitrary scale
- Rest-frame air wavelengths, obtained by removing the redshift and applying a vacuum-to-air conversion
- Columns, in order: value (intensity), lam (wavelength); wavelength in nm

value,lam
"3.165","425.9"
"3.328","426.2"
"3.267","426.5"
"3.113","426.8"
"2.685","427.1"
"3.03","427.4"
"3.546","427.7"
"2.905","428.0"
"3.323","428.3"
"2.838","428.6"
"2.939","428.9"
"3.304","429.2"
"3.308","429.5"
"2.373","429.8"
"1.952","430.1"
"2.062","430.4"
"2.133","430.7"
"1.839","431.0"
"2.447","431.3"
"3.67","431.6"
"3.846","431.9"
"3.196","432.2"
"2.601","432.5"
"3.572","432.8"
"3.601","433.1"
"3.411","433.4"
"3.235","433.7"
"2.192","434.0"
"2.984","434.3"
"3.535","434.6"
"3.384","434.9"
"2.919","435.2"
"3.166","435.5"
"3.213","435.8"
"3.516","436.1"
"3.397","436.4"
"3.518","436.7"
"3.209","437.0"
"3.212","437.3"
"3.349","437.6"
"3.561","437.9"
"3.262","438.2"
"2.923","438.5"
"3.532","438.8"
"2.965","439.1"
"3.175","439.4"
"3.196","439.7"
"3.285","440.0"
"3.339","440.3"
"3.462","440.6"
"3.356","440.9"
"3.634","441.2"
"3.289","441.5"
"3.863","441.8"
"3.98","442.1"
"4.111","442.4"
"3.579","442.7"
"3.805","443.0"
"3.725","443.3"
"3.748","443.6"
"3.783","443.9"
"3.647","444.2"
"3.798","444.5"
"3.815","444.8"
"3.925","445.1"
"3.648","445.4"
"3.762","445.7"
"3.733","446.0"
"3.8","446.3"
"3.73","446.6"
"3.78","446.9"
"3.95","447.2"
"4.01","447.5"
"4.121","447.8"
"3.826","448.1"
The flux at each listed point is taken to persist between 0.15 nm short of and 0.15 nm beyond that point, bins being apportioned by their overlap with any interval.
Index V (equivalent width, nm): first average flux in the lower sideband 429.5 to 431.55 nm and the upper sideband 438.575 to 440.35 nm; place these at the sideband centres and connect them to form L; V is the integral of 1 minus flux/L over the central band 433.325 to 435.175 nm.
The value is -0.28 nm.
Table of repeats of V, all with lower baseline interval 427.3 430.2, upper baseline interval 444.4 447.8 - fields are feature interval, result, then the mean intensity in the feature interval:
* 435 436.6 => 0.03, 3.26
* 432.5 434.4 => 0.04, 3.13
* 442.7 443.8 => -0.01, 3.74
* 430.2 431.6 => 0.36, 2.28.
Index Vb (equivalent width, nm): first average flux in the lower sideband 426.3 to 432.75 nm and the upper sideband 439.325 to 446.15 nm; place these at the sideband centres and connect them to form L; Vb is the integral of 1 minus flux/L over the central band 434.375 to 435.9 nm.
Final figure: -0.01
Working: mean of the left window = 2.89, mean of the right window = 3.64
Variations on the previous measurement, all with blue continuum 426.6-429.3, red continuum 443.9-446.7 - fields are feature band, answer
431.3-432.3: -0.06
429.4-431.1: 0.49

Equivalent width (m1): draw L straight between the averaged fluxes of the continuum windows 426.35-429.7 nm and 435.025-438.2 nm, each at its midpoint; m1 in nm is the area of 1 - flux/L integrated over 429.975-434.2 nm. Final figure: 0.47 nm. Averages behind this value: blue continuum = 3.1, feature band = 2.85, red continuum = 3.3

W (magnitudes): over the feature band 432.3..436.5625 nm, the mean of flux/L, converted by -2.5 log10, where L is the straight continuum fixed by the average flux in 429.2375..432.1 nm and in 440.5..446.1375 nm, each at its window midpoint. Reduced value -0.078 mag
